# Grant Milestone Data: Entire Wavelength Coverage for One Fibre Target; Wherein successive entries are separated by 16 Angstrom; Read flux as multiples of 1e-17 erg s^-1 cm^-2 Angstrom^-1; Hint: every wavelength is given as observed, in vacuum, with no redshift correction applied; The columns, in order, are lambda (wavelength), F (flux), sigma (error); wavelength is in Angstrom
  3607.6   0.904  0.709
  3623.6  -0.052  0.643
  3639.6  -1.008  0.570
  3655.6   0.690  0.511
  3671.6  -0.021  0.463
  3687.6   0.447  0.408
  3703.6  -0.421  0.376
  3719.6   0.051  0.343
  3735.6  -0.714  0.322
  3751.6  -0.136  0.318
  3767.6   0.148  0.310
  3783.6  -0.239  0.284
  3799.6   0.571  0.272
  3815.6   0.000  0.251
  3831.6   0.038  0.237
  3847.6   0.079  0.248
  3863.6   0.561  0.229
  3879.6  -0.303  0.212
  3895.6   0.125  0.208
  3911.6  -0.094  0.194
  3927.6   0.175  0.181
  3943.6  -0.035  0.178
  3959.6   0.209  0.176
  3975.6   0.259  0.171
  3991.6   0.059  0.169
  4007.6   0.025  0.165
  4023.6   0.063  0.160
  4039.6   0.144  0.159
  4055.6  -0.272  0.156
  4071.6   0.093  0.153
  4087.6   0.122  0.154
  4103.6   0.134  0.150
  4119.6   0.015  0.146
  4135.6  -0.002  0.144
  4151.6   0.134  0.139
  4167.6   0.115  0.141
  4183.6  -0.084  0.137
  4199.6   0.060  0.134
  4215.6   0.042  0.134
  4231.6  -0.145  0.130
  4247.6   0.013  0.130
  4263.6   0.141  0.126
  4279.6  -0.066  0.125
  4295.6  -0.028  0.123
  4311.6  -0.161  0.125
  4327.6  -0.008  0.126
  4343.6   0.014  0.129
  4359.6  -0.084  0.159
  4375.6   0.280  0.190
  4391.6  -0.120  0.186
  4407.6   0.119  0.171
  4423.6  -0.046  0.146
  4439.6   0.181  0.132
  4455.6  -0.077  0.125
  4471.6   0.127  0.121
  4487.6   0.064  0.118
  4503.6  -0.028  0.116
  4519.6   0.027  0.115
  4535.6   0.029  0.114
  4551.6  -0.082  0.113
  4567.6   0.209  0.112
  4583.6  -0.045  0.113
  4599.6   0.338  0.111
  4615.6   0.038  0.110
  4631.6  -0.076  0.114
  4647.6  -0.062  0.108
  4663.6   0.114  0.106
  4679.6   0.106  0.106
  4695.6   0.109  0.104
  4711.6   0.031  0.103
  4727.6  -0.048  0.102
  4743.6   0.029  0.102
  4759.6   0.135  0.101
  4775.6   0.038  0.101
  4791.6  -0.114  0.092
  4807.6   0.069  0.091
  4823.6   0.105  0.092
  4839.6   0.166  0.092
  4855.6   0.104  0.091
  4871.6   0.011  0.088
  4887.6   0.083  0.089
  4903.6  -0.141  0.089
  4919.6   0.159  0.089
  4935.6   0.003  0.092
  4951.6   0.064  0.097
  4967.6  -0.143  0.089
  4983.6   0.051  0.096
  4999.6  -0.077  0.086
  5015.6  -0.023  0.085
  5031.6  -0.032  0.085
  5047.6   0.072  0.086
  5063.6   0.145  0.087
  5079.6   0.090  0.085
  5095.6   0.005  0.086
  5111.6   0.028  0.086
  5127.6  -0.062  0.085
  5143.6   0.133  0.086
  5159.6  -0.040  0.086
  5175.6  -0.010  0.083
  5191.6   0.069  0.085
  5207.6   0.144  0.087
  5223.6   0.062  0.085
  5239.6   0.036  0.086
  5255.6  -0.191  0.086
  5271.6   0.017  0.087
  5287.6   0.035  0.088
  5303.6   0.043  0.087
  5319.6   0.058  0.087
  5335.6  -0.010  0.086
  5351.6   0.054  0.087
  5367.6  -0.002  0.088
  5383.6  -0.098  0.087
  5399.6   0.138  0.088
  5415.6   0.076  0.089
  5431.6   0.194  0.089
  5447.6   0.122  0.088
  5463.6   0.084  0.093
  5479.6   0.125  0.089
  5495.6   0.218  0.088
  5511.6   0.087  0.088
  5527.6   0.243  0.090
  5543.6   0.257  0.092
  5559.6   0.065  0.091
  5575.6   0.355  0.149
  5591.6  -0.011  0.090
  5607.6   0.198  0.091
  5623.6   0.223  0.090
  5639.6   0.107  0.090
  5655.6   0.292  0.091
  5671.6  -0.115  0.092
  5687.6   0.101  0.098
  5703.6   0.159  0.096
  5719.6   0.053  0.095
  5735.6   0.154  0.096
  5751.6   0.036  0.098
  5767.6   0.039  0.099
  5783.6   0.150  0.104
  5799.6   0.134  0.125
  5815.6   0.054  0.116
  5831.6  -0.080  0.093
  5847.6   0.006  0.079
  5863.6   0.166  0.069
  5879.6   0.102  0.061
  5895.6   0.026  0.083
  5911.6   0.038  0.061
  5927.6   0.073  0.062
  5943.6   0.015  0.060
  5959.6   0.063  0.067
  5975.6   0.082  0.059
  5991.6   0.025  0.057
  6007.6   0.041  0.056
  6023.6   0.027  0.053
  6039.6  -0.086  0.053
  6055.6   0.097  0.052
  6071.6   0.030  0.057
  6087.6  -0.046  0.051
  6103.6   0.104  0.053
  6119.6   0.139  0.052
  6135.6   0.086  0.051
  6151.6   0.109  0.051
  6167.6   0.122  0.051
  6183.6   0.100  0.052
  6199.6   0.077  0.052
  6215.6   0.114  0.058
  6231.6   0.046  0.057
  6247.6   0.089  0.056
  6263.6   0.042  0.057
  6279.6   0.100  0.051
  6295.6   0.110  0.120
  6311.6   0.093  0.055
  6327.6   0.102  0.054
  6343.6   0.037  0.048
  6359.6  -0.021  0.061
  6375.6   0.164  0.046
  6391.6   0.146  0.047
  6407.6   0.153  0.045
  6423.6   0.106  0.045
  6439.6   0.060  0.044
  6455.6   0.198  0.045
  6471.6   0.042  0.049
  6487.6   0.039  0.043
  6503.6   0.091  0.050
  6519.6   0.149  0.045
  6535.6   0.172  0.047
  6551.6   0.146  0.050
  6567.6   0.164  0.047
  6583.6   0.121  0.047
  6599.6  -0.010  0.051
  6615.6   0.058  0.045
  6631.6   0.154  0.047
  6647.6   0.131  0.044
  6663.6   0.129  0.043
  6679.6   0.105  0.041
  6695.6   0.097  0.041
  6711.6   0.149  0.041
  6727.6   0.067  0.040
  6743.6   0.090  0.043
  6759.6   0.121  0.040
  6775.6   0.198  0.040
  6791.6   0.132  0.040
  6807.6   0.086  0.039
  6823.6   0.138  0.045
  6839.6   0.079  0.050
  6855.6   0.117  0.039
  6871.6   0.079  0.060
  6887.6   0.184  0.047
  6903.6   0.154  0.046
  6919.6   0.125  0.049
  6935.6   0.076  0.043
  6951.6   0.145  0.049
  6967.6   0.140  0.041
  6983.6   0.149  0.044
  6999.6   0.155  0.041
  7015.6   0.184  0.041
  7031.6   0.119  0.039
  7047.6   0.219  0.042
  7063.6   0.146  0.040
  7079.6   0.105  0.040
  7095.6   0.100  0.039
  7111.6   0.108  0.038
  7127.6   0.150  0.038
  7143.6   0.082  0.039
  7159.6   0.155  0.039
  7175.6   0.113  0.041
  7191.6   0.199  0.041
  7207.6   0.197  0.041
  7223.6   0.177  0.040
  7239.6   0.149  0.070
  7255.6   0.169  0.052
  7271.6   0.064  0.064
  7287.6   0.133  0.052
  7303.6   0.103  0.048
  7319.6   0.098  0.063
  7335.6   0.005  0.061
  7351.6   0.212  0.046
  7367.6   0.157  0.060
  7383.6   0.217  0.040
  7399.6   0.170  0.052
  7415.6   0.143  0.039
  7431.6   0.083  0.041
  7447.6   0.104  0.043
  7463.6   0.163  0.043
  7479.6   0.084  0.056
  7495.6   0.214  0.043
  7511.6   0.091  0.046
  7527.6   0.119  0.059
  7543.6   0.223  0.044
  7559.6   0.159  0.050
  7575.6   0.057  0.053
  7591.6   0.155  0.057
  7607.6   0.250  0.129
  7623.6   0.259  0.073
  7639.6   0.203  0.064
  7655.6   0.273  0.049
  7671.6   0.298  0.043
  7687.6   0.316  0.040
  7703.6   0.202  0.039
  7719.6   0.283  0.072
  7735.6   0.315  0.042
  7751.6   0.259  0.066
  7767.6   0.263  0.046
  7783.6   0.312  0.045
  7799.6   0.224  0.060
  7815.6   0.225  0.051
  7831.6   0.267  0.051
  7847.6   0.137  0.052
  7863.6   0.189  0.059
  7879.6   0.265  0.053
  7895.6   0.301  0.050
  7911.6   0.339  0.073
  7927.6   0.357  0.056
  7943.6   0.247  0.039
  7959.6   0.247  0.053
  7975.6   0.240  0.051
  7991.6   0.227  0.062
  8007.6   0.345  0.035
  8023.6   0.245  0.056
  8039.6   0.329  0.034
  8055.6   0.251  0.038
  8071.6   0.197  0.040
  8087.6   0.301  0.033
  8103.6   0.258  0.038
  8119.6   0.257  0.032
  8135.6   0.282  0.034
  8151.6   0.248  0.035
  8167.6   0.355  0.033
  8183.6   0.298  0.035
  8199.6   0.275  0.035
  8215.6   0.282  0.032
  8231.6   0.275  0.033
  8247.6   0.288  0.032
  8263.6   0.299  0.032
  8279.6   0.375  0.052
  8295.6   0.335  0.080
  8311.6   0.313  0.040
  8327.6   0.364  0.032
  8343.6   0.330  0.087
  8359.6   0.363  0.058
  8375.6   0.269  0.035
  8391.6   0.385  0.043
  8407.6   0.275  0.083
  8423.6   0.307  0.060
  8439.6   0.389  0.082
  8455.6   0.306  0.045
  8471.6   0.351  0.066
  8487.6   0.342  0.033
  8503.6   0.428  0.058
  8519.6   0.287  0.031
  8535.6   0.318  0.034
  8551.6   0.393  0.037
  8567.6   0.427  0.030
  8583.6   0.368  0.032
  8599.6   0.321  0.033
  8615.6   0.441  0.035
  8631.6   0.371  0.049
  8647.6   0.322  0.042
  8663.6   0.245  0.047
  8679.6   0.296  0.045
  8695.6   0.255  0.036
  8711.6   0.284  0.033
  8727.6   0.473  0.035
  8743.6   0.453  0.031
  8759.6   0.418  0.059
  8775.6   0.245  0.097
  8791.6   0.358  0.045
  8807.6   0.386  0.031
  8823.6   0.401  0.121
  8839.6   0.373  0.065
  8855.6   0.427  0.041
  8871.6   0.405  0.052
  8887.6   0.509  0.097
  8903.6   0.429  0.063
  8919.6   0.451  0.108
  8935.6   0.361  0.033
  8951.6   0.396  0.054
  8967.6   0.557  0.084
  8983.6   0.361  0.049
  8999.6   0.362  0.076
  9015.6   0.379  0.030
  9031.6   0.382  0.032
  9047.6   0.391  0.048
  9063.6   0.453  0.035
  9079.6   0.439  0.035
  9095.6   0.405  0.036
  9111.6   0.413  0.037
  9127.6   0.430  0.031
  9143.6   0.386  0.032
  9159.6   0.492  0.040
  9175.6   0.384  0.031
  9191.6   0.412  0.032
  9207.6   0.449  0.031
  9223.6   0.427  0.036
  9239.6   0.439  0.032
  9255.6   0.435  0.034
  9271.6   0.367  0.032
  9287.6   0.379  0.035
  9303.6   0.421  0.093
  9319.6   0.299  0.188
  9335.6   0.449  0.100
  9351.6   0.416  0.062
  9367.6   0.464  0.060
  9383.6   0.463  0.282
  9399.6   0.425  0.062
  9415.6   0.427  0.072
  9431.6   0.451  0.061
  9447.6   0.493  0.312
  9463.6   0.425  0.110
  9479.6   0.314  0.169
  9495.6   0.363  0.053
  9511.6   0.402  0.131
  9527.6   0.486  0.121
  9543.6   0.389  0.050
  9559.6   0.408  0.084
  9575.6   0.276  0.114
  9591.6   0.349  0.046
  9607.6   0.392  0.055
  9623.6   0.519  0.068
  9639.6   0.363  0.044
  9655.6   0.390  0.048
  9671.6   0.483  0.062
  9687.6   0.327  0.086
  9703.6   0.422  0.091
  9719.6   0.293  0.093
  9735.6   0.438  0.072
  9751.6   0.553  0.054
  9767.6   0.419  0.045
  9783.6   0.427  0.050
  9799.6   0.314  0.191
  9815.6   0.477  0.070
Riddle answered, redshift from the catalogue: 0.91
